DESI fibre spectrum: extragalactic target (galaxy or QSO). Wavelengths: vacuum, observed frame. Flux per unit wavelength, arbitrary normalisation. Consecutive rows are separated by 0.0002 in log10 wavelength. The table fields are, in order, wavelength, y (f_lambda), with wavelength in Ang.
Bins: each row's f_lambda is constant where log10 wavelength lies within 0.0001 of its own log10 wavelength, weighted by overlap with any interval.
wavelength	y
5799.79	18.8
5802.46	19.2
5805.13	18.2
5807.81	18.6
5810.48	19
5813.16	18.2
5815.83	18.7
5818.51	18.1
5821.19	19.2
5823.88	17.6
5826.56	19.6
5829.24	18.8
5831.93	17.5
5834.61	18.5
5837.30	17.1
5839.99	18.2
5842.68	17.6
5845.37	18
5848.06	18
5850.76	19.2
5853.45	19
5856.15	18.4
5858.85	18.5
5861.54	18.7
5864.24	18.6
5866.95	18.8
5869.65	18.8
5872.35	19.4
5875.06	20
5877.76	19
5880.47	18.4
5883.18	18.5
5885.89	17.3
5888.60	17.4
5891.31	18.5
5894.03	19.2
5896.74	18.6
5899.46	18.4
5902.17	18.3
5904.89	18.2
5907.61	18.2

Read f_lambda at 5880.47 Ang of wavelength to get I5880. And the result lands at 18.4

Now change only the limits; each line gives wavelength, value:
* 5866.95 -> 18.8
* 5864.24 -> 18.6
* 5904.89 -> 18.2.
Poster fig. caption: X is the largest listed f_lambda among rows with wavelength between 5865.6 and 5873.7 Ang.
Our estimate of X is 19.4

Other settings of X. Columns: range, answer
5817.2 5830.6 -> 19.6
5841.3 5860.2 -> 19.2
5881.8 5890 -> 18.5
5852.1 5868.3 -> 19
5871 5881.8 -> 20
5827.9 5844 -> 18.8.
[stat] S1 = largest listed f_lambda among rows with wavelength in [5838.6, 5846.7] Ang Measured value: 18.2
